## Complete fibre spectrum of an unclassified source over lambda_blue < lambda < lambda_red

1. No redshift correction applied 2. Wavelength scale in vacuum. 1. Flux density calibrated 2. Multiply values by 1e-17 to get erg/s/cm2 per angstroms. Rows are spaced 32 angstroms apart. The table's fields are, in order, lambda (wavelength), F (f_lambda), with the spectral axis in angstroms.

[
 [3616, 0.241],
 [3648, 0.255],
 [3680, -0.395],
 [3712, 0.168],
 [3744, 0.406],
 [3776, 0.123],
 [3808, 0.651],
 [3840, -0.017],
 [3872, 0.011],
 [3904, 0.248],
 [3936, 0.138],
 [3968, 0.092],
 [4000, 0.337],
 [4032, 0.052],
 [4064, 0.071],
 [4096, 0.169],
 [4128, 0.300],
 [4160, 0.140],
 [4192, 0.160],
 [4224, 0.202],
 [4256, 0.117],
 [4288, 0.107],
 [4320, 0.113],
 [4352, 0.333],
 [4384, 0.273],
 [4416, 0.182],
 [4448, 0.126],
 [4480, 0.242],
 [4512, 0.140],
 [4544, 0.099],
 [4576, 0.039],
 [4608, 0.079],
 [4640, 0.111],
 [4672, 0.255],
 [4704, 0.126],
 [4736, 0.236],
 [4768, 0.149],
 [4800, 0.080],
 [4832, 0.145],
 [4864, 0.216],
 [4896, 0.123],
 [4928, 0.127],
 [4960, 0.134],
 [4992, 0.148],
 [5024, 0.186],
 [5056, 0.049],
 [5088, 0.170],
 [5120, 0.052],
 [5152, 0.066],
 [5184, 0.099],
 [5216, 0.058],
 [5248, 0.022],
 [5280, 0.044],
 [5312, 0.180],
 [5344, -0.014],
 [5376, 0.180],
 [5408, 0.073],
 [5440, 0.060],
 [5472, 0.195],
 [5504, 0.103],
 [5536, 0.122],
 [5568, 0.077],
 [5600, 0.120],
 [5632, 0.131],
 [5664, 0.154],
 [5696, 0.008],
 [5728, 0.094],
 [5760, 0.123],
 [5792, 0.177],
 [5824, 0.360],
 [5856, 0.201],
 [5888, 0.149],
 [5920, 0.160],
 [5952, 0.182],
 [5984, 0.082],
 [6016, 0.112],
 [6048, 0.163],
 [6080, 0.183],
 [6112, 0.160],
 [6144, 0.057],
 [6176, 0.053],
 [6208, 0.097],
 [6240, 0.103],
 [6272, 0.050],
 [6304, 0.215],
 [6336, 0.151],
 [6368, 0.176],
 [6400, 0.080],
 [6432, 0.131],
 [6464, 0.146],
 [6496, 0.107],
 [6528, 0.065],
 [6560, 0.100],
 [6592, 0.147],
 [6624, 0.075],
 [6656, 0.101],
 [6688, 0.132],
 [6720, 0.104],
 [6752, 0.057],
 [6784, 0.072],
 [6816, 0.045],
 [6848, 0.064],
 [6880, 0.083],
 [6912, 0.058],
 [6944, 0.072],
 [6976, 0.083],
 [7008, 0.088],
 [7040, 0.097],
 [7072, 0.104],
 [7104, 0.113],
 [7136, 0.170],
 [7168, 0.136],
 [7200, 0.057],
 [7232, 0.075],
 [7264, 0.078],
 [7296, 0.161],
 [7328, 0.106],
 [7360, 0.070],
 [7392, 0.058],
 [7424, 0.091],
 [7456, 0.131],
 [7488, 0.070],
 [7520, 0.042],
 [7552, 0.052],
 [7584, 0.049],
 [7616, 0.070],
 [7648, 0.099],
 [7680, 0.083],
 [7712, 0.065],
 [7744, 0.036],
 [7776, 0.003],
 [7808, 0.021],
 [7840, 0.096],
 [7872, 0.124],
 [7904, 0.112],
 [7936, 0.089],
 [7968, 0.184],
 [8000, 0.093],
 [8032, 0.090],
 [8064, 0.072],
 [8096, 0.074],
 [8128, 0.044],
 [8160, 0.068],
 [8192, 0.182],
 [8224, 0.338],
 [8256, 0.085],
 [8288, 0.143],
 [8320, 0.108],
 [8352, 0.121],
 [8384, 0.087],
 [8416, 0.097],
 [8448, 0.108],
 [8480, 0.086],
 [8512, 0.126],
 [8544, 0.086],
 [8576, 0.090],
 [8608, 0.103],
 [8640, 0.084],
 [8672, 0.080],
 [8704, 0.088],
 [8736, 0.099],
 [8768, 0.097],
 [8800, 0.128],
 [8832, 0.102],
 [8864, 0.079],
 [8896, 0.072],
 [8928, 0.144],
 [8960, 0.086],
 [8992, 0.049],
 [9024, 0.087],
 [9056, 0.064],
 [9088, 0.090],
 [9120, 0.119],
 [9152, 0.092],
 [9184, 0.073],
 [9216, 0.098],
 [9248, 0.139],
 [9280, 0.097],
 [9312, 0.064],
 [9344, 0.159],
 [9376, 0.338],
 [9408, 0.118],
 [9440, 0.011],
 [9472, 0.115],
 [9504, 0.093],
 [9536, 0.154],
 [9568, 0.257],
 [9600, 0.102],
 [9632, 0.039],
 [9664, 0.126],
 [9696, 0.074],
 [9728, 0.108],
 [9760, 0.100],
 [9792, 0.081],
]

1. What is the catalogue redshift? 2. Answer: 1.202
